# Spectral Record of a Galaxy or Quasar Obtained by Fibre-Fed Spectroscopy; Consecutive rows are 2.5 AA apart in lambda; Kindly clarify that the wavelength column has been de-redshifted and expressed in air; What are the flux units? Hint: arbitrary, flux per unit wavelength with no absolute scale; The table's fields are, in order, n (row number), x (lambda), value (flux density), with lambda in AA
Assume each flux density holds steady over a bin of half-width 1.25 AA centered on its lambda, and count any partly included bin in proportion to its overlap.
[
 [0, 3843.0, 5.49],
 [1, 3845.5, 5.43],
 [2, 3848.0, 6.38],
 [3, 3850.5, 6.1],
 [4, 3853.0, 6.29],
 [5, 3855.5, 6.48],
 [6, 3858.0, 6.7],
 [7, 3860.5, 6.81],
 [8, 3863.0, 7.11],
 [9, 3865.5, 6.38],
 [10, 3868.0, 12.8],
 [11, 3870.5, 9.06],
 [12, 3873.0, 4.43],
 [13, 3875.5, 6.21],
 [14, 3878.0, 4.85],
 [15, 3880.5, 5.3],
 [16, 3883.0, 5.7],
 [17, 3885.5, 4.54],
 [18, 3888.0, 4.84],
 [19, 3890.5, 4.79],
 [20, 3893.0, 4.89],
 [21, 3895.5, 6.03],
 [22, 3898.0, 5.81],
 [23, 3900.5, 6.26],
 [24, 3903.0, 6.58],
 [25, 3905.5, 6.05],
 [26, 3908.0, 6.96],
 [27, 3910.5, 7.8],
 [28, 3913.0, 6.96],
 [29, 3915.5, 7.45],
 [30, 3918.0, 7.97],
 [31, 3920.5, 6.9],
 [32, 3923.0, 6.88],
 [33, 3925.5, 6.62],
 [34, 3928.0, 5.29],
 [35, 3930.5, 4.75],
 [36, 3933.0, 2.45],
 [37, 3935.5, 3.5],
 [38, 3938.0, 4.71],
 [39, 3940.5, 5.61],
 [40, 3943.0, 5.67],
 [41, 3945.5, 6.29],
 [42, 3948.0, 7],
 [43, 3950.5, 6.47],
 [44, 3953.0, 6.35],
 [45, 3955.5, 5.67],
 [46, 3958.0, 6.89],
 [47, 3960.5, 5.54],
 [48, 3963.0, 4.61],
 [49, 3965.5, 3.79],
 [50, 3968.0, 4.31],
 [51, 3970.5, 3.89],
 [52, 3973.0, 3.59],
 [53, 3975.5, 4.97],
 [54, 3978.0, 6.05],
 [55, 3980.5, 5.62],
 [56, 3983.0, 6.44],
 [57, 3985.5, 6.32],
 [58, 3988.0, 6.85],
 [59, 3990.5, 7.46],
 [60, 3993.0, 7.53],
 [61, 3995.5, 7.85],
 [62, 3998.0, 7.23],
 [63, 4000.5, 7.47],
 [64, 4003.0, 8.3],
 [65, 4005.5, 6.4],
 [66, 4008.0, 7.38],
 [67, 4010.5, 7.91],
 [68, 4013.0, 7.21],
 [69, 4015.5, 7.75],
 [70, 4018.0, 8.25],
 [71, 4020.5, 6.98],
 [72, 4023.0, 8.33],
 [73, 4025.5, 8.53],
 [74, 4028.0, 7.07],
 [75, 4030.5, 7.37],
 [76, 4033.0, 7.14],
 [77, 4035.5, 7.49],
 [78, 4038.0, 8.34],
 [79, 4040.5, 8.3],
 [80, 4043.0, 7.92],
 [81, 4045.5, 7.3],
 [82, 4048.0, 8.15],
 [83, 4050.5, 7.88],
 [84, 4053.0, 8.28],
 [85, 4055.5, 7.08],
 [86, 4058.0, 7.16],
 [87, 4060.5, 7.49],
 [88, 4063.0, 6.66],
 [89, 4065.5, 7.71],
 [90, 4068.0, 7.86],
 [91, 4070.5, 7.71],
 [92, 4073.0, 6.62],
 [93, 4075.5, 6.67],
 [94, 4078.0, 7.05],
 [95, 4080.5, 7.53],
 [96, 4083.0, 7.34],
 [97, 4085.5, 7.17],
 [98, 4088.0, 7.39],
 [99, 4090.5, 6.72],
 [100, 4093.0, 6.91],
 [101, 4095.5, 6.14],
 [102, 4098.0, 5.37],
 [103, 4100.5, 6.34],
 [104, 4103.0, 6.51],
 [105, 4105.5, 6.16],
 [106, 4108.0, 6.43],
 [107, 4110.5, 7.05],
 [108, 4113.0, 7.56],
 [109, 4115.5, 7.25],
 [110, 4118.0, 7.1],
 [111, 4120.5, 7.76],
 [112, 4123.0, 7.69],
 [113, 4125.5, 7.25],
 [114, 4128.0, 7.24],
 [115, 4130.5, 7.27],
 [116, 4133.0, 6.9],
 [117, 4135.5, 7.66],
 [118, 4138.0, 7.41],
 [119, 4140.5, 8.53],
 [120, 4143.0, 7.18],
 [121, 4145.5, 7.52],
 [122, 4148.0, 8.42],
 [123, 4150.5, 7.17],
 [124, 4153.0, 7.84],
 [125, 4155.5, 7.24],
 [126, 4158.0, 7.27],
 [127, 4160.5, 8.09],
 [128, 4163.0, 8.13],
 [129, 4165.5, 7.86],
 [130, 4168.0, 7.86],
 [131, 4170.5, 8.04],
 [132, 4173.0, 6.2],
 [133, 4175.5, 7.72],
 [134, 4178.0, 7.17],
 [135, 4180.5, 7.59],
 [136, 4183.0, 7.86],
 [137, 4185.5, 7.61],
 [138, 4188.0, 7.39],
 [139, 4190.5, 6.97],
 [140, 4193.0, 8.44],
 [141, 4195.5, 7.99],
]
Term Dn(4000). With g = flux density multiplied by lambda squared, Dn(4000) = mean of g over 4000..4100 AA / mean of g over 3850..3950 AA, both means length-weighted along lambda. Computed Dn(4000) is 1.3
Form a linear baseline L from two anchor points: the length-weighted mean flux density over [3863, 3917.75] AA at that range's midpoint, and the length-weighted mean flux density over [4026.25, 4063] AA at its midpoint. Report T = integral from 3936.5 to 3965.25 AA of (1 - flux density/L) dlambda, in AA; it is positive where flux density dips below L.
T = 4.5 AA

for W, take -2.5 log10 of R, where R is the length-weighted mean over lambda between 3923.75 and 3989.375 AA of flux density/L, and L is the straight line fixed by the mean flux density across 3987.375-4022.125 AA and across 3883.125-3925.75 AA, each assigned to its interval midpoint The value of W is 0.27 mag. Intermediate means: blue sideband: 6.29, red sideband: 7.49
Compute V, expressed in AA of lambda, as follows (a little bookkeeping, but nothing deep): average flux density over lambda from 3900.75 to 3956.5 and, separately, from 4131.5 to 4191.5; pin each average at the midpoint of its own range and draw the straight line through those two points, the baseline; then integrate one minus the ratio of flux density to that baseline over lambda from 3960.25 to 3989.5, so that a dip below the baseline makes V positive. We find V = 5.6 AA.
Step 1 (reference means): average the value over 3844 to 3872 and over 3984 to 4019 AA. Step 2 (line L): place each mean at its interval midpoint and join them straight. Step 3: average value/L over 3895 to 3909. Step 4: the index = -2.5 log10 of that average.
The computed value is 0.157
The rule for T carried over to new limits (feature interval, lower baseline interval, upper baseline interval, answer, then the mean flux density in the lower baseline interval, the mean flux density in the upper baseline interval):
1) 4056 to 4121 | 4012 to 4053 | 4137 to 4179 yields 6.1 AA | 7.77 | 7.63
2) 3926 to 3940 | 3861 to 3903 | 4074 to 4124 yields 4.4 AA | 6.21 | 6.9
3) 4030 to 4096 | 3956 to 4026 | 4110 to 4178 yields -3.9 AA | 6.52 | 7.53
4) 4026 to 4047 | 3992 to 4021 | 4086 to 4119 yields -1.1 AA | 7.54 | 6.69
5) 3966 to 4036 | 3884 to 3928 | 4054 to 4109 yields -1.8 AA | 6.28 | 6.92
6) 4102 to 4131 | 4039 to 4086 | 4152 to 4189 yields 1.6 AA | 7.48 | 7.59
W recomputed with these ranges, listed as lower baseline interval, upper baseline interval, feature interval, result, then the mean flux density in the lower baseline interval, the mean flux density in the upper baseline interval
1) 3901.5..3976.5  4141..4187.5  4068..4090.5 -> -0.046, 5.72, 7.61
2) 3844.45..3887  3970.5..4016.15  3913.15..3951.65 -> 0.128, 6.5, 6.7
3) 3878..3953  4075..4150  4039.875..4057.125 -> -0.165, 5.86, 7.12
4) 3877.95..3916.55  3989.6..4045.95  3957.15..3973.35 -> 0.423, 5.95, 7.64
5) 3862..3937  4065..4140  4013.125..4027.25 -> -0.175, 6.16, 7.07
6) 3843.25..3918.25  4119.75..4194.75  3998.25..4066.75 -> -0.085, 6.4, 7.58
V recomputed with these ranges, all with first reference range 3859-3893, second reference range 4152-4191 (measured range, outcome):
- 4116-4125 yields -0.2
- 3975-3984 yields 1.2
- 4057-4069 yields -0.4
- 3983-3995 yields -0.4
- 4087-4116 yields 2.5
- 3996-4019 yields -2.3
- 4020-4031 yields -1.2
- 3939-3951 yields 0.8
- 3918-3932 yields 0.7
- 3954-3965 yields 1.8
